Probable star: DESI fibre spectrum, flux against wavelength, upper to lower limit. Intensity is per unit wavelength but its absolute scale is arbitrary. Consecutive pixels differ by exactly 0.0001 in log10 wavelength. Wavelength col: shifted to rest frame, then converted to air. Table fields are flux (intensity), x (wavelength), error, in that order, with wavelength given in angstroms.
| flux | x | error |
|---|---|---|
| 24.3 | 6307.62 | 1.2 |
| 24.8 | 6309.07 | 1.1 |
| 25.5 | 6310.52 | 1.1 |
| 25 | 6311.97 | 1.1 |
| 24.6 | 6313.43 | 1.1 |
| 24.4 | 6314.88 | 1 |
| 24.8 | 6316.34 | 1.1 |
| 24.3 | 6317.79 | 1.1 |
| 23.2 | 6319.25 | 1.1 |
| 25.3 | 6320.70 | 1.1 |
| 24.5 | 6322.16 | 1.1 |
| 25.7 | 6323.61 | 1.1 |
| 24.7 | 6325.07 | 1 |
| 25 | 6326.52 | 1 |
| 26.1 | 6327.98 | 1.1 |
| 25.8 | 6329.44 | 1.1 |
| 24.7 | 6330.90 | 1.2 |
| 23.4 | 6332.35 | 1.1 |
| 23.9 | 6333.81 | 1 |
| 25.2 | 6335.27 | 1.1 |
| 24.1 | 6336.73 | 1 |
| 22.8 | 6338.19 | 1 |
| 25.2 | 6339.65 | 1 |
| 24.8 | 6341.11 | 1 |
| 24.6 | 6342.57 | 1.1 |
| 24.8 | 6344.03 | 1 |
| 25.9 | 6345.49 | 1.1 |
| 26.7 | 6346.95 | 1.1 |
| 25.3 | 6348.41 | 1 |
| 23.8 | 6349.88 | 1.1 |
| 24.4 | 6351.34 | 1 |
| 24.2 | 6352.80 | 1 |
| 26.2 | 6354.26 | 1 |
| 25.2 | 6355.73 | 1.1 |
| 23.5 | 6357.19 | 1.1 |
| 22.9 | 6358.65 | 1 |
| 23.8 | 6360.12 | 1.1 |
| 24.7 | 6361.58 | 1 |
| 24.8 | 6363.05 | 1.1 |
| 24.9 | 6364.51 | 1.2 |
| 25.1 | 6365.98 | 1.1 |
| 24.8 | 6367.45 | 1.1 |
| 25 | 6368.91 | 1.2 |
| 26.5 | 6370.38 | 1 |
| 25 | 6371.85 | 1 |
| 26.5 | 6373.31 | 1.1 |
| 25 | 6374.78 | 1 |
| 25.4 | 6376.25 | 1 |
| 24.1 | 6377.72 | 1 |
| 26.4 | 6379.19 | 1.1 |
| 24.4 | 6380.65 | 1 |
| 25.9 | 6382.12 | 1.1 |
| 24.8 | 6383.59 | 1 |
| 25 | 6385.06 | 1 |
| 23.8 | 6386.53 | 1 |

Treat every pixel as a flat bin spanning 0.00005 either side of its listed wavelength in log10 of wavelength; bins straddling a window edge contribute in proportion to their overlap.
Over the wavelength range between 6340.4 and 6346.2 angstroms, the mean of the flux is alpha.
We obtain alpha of 25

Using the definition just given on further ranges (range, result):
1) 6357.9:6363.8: 24.1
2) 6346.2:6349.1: 26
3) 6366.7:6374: 25.6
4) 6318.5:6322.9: 24.3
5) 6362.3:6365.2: 24.9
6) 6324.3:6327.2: 24.9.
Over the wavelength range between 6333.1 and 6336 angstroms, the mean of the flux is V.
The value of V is 24.5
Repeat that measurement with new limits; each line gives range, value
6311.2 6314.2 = 24.8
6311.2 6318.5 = 24.6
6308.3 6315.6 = 24.9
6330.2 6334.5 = 24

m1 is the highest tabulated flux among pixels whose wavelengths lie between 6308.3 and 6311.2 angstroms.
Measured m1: 25.5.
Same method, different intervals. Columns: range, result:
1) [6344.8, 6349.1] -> 26.7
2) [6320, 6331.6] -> 26.1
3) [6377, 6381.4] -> 26.4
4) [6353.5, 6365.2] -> 26.2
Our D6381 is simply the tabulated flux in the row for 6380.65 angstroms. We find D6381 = 24.4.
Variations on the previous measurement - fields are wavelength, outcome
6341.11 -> 24.8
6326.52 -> 25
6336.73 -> 24.1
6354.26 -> 26.2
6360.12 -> 23.8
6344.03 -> 24.8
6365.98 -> 25.1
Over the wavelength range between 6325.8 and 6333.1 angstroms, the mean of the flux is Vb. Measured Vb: 25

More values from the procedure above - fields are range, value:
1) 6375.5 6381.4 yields 25.1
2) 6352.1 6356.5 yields 25.2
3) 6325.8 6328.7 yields 25.5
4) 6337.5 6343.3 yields 24.4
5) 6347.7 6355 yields 24.8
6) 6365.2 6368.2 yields 24.9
